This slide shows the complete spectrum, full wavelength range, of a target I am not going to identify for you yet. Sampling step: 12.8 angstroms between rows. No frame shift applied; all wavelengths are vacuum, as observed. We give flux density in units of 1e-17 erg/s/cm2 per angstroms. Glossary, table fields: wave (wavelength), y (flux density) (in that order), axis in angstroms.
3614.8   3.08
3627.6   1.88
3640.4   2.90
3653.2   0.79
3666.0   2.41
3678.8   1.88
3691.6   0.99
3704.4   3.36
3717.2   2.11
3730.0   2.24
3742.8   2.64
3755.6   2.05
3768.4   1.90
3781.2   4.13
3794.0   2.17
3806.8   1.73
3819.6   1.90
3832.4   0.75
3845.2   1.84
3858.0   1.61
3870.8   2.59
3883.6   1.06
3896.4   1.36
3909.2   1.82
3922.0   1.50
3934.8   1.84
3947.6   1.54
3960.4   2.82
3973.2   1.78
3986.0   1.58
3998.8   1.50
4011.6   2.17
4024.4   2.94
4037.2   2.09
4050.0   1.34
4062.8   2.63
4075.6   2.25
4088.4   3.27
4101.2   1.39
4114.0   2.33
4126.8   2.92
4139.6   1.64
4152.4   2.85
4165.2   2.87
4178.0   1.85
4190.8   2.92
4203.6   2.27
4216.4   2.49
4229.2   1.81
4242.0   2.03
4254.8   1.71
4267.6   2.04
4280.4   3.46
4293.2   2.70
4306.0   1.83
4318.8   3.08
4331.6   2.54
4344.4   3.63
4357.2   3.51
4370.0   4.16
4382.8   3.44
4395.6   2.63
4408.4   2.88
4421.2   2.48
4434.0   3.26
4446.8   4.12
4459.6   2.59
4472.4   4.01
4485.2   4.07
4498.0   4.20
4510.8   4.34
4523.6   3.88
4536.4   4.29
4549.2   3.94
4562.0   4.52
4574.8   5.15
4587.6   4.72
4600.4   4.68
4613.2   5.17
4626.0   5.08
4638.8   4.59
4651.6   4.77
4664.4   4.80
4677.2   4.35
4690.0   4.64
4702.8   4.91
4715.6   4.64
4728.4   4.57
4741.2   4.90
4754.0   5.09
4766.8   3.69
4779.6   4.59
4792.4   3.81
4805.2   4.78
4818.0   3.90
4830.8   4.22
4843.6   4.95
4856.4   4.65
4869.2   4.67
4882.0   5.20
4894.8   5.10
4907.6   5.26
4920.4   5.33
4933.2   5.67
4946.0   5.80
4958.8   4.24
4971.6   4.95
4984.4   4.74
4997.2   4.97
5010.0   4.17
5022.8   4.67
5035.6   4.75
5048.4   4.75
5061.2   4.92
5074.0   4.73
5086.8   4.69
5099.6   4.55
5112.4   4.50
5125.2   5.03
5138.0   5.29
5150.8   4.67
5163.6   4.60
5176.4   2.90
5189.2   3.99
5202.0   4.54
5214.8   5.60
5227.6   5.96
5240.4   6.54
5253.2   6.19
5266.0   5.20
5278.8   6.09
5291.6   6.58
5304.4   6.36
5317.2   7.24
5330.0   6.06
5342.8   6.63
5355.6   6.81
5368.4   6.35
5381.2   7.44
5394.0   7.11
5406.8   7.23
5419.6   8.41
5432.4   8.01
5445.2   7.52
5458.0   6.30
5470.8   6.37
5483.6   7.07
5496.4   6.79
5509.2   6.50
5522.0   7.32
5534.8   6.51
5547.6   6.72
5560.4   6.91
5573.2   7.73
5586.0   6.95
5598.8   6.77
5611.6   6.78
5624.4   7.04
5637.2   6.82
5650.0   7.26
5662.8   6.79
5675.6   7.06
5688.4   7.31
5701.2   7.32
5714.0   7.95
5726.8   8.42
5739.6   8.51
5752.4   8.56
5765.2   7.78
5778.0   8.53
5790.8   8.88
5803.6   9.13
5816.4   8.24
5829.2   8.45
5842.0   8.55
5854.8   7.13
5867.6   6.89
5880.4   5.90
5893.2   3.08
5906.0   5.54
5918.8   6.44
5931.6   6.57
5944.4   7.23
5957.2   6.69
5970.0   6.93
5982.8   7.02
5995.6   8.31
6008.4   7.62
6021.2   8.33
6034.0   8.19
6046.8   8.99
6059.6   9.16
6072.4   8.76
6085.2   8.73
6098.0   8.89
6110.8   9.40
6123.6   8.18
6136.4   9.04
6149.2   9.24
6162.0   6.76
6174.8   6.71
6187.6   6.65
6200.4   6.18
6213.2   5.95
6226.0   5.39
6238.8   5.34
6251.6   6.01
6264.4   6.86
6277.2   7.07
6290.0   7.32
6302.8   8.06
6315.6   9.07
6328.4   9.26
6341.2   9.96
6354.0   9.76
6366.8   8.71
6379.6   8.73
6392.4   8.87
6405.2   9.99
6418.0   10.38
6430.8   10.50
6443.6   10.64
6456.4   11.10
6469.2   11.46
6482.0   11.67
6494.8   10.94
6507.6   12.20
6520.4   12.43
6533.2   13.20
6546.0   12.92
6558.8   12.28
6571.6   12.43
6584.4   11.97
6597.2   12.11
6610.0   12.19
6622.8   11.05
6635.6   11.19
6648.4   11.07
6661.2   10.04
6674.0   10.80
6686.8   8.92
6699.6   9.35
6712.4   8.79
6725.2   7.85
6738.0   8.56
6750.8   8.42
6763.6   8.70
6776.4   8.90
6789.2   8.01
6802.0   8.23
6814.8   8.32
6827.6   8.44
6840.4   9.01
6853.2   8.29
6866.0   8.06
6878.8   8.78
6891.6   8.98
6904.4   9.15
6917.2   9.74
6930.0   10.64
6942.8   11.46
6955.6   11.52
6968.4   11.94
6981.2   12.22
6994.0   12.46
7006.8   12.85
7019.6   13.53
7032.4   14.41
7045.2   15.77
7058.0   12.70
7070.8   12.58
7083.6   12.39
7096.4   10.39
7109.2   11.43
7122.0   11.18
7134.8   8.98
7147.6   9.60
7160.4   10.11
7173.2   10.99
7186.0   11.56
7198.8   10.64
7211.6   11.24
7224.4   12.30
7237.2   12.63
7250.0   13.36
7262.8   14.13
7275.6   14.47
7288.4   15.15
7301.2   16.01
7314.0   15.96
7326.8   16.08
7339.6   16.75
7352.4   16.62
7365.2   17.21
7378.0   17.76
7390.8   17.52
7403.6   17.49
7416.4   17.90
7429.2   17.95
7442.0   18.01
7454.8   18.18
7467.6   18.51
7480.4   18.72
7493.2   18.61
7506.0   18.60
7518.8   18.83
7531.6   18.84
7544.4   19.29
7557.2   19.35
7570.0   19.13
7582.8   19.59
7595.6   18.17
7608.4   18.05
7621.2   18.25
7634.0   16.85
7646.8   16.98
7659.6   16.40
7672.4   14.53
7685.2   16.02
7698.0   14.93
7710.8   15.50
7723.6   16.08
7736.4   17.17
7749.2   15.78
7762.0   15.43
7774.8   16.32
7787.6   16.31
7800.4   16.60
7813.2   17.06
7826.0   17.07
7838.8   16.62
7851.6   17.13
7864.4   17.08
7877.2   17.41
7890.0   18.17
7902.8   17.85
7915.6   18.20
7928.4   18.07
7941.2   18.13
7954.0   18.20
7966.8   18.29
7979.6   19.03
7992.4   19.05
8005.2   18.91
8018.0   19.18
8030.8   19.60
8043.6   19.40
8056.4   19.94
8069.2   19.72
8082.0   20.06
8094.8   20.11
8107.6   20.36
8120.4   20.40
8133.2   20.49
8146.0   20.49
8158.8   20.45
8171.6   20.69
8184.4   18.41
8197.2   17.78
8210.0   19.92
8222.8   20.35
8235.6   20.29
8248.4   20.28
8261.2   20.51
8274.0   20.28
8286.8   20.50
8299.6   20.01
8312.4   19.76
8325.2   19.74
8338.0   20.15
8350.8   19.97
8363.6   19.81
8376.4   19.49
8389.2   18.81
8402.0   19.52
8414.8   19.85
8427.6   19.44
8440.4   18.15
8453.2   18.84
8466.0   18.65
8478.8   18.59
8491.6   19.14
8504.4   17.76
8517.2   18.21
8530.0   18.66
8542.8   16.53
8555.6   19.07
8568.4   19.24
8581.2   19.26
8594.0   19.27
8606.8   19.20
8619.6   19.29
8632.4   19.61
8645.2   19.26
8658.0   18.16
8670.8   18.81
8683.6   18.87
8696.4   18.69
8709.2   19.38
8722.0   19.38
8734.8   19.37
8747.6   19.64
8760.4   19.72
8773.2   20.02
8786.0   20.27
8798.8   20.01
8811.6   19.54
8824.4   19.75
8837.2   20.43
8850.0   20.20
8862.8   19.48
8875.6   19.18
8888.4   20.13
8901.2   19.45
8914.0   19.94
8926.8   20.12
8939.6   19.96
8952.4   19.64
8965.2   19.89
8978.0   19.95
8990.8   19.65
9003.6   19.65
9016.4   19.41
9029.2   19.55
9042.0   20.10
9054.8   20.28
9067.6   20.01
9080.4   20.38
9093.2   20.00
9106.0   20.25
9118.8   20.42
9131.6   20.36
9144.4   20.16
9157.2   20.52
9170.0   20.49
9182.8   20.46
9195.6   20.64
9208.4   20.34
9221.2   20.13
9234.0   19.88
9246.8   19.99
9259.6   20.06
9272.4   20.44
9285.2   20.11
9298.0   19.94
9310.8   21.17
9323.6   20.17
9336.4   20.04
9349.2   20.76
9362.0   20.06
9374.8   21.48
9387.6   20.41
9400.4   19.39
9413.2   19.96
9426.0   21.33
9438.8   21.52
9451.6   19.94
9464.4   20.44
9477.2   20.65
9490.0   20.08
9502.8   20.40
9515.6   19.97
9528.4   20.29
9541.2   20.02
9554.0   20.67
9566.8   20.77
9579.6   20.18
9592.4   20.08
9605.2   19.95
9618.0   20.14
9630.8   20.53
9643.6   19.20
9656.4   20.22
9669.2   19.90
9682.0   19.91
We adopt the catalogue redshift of 0.000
